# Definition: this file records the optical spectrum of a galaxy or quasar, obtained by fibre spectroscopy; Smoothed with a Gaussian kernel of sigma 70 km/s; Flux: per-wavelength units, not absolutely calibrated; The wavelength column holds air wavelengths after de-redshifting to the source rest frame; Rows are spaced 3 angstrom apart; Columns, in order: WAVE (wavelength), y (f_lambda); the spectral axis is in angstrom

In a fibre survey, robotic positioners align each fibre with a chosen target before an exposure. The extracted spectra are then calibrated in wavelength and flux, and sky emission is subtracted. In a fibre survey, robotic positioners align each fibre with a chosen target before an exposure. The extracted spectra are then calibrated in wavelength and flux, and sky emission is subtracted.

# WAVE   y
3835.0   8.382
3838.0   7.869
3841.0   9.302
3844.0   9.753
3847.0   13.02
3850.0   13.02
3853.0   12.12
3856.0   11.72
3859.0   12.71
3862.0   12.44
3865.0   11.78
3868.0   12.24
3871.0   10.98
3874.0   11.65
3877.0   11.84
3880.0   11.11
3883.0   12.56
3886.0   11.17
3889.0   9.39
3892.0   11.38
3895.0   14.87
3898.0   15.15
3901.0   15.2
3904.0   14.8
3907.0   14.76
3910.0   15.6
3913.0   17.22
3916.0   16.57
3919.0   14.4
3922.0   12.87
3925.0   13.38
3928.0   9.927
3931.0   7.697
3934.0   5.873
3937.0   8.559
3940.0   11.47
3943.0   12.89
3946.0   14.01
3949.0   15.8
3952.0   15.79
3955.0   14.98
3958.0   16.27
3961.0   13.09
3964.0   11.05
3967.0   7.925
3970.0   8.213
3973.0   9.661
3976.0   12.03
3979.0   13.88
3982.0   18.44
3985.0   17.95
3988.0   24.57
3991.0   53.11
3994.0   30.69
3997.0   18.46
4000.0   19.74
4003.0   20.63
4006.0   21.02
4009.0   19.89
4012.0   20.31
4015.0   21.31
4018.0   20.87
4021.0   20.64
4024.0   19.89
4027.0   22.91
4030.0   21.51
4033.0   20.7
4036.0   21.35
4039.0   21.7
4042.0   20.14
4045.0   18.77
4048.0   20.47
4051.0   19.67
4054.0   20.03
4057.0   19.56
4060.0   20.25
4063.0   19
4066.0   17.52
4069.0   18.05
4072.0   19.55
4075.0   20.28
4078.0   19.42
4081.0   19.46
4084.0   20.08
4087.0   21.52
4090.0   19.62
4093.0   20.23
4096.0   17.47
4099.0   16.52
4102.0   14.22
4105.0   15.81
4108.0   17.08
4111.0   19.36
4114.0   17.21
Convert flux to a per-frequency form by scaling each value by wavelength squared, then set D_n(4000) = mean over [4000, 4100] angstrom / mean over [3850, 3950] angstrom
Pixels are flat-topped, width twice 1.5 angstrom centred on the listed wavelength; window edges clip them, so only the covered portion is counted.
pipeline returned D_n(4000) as 1.72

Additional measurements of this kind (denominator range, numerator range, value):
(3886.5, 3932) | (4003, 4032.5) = 1.63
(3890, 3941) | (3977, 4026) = 1.82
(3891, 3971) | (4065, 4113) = 1.54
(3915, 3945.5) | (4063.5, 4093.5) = 1.85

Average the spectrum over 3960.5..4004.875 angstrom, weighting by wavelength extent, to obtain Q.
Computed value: 18.8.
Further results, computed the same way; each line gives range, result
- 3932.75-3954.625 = 12.3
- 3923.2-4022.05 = 16.6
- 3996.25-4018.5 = 20.3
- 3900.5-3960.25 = 13.4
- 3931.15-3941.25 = 8.44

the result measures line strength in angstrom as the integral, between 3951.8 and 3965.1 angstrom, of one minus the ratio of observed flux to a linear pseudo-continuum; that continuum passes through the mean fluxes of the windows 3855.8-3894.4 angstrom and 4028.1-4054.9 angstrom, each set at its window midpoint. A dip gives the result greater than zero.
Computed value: 1.6 angstrom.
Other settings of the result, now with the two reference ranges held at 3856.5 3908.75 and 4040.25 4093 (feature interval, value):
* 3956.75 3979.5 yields 6.44 angstrom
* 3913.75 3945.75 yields 6.10 angstrom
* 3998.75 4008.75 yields -1.84 angstrom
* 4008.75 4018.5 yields -1.69 angstrom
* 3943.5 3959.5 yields 0.02 angstrom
